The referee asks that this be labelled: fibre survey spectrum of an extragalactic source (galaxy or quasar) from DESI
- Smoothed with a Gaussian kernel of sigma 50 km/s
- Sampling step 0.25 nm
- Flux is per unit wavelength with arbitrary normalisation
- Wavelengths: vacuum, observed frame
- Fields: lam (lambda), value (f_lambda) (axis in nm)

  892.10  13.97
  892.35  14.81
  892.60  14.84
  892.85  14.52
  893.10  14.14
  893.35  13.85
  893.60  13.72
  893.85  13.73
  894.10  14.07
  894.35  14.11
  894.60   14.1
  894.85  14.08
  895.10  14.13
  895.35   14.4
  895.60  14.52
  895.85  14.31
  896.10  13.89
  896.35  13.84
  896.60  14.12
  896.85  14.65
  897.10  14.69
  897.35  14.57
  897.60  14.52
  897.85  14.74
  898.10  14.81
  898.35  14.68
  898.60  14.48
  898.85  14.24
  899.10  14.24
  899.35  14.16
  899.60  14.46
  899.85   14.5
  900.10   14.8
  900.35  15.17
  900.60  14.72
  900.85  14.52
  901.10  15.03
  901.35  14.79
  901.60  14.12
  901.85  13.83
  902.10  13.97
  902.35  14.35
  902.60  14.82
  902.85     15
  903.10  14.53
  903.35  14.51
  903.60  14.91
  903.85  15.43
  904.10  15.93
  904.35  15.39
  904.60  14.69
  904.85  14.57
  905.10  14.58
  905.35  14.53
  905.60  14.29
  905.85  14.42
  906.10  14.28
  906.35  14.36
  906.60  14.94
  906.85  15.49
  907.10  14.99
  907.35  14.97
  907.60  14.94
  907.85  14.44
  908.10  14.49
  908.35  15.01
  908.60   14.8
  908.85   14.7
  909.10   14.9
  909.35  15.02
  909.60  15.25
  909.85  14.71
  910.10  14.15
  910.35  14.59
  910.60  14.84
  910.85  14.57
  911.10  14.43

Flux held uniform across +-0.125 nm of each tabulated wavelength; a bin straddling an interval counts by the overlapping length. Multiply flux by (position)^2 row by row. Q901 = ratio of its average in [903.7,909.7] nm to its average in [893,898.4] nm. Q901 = 1.07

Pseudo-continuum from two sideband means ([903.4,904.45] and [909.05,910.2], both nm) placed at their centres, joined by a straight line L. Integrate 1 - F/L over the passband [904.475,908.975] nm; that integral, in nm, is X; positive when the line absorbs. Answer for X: 0.12 nm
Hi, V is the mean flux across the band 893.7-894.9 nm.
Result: 14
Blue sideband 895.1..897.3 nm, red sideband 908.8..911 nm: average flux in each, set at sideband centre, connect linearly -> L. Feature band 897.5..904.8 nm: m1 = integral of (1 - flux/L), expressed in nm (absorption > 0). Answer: -0.103 nm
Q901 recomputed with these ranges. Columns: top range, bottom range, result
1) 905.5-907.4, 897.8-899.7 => 1.03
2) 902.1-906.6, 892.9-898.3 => 1.05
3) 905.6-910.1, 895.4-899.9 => 1.05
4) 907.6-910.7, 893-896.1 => 1.08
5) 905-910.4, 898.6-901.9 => 1.03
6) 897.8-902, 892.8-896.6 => 1.04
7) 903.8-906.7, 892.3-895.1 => 1.07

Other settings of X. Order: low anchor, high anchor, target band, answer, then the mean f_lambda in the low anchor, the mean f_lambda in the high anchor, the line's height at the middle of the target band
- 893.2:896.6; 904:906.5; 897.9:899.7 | -0.02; 14.1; 14.7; 14.3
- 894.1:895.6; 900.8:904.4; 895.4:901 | -0.02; 14.2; 14.7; 14.4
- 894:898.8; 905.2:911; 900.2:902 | -0.01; 14.4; 14.7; 14.5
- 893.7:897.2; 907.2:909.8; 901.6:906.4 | -0.01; 14.2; 14.8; 14.6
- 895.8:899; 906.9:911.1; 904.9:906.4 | 0.03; 14.4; 14.8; 14.7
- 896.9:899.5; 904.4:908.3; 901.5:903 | 0.03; 14.5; 14.7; 14.6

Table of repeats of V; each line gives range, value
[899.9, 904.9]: 14.8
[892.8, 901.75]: 14.4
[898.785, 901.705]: 14.6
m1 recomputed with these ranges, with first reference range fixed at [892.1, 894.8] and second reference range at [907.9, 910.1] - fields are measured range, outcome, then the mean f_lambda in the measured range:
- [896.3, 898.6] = -0.03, 14.5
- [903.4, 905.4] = -0.05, 15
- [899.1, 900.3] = -0.01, 14.5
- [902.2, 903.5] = -0.01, 14.6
